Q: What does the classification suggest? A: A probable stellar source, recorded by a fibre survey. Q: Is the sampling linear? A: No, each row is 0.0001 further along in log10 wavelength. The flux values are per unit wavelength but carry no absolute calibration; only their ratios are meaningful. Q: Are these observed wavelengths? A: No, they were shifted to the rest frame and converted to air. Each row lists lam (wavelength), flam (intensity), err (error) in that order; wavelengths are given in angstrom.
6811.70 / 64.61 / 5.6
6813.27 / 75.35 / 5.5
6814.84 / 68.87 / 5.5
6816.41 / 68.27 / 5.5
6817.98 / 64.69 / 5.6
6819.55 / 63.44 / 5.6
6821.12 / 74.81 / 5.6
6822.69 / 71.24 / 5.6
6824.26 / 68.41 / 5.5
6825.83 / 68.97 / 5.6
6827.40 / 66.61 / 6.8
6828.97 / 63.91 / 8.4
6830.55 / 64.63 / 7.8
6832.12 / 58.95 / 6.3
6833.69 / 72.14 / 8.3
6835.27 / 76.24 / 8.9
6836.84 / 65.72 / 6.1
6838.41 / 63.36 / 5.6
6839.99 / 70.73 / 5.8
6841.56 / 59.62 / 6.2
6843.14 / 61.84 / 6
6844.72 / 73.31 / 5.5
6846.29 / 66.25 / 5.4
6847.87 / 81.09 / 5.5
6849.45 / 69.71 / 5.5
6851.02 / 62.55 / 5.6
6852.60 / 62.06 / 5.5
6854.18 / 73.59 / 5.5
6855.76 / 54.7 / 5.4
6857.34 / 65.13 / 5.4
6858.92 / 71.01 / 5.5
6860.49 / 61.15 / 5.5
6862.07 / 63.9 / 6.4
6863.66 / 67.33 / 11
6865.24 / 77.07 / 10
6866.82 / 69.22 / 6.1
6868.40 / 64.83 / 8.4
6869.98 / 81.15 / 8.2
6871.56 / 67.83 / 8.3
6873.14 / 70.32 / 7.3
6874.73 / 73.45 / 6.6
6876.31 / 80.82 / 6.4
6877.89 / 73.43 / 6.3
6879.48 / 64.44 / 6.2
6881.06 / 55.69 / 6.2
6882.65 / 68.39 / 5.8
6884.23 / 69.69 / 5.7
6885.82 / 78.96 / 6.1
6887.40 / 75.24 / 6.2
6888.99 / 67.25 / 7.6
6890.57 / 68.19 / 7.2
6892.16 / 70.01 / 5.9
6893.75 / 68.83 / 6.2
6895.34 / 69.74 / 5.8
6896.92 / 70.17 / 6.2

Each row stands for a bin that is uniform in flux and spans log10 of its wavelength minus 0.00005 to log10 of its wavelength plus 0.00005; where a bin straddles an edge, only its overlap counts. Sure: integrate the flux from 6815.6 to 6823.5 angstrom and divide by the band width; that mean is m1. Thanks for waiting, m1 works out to 68.5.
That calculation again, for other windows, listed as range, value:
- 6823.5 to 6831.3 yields 66.5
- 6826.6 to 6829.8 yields 65.2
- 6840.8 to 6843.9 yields 60.6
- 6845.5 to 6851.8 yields 70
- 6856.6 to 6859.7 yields 68.1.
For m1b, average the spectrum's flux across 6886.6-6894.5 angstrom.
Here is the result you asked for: 69.9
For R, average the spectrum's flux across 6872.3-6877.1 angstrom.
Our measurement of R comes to 74.8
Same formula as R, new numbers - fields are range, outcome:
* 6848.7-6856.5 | 64.6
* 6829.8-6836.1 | 68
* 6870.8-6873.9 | 69.1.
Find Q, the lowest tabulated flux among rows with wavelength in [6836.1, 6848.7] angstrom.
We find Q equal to 59.62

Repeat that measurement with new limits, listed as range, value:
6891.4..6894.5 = 68.83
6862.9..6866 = 67.33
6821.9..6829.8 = 63.91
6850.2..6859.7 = 54.7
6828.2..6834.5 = 58.95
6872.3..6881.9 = 55.69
